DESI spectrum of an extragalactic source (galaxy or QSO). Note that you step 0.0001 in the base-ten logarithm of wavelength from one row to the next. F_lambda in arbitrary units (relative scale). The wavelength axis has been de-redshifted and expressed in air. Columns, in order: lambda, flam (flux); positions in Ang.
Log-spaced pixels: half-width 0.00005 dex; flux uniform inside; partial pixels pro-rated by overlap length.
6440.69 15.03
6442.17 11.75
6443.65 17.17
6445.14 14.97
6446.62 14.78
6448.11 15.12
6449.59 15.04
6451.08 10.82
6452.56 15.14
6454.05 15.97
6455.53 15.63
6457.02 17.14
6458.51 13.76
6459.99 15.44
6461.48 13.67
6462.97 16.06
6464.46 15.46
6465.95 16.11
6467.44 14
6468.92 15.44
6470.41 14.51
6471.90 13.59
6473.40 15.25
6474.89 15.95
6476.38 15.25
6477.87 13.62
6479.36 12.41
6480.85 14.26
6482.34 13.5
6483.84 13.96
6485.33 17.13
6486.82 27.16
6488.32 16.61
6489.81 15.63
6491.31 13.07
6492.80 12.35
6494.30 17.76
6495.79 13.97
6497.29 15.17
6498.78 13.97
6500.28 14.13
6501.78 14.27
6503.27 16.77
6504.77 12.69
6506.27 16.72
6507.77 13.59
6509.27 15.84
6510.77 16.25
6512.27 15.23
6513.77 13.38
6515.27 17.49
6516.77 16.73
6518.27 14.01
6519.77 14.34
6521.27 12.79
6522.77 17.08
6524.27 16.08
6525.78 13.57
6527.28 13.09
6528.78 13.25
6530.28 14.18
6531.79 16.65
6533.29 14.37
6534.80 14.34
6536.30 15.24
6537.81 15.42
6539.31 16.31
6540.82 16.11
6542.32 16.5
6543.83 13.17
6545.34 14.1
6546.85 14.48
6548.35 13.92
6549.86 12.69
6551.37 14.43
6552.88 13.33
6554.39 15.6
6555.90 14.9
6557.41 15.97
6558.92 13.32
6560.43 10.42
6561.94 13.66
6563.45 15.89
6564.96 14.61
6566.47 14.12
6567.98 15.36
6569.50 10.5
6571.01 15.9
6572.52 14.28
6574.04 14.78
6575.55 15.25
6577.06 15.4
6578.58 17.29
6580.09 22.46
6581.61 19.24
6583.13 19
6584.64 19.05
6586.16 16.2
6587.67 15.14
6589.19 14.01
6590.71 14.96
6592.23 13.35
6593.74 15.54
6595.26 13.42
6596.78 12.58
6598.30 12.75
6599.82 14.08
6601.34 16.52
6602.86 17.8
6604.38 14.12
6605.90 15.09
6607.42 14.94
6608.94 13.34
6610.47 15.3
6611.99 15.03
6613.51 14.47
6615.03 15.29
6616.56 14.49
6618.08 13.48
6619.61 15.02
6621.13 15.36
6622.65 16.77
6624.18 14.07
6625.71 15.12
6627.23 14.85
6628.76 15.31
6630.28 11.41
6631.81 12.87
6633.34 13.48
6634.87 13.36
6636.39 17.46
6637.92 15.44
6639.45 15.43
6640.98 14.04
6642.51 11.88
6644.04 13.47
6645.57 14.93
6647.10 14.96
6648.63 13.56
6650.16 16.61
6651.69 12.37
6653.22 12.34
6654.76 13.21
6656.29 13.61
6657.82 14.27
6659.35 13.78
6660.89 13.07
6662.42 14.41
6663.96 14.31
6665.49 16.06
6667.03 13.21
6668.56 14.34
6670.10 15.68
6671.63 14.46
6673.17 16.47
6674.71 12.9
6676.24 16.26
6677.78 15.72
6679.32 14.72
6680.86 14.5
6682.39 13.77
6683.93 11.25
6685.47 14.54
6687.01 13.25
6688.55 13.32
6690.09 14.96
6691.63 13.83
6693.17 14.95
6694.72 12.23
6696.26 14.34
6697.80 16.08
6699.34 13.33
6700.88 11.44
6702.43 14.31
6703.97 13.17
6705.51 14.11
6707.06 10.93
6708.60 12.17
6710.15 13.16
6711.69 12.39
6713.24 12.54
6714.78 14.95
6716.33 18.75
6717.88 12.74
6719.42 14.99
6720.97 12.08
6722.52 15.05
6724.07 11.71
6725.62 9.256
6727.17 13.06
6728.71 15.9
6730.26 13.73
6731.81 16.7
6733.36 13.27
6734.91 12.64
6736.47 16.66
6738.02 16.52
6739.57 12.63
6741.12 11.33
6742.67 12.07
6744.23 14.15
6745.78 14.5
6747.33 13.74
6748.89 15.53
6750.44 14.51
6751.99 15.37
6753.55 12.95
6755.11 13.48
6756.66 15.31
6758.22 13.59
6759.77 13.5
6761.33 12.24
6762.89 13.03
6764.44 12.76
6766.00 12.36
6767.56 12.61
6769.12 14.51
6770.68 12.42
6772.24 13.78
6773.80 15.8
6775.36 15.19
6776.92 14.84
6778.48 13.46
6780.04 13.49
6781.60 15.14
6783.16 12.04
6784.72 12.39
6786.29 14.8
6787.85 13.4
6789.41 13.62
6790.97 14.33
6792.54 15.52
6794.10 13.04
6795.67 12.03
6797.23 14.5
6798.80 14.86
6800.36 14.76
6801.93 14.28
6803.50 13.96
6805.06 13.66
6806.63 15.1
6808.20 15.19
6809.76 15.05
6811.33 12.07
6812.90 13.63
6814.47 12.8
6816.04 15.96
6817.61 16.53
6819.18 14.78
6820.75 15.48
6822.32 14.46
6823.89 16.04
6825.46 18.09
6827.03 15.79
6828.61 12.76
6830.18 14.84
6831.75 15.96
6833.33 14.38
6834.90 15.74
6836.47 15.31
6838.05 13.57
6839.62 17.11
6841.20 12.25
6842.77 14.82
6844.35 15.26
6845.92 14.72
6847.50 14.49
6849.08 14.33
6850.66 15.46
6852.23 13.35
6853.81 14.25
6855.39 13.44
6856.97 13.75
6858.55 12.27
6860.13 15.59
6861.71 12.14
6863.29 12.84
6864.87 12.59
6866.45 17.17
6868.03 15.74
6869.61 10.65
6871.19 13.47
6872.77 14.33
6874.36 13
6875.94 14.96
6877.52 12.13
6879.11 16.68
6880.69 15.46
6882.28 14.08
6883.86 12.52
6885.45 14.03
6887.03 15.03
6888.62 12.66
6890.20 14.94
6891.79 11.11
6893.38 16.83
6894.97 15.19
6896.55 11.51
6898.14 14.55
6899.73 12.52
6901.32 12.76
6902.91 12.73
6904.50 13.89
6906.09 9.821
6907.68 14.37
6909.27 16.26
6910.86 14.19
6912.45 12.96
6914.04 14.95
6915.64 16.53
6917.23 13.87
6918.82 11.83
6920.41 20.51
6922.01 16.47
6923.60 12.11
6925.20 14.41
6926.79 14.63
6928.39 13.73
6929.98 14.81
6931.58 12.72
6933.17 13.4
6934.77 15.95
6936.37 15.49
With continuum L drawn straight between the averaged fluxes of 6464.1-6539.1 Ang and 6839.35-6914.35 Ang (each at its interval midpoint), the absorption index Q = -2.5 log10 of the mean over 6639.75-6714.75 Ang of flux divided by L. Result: 0.05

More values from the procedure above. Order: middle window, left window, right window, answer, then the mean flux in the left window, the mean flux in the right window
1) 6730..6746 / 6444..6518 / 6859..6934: 0.03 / 15.2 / 14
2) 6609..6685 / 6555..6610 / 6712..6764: 0.02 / 15.1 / 13.9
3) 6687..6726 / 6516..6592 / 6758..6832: 0.08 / 15.1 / 14.2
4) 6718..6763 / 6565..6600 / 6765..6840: 0.07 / 15.4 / 14.4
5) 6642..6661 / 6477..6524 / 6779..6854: 0.09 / 15.2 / 14.5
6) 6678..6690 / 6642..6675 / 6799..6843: 0.03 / 14.1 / 14.8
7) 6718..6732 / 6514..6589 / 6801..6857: 0.11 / 15.1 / 14.7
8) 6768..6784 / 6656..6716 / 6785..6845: 0.03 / 14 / 14.6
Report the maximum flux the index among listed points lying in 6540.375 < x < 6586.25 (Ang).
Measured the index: 22.46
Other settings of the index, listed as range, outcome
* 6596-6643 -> 17.8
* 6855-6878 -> 17.17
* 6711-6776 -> 18.75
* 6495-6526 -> 17.49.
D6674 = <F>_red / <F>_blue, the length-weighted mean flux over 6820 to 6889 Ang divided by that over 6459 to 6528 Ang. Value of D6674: 1.0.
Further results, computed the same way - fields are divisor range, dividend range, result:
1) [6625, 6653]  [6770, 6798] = 0.98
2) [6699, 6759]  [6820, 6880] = 1.05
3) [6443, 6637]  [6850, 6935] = 0.93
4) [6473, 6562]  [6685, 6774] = 0.92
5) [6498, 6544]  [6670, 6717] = 0.93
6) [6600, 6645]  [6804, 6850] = 1.01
